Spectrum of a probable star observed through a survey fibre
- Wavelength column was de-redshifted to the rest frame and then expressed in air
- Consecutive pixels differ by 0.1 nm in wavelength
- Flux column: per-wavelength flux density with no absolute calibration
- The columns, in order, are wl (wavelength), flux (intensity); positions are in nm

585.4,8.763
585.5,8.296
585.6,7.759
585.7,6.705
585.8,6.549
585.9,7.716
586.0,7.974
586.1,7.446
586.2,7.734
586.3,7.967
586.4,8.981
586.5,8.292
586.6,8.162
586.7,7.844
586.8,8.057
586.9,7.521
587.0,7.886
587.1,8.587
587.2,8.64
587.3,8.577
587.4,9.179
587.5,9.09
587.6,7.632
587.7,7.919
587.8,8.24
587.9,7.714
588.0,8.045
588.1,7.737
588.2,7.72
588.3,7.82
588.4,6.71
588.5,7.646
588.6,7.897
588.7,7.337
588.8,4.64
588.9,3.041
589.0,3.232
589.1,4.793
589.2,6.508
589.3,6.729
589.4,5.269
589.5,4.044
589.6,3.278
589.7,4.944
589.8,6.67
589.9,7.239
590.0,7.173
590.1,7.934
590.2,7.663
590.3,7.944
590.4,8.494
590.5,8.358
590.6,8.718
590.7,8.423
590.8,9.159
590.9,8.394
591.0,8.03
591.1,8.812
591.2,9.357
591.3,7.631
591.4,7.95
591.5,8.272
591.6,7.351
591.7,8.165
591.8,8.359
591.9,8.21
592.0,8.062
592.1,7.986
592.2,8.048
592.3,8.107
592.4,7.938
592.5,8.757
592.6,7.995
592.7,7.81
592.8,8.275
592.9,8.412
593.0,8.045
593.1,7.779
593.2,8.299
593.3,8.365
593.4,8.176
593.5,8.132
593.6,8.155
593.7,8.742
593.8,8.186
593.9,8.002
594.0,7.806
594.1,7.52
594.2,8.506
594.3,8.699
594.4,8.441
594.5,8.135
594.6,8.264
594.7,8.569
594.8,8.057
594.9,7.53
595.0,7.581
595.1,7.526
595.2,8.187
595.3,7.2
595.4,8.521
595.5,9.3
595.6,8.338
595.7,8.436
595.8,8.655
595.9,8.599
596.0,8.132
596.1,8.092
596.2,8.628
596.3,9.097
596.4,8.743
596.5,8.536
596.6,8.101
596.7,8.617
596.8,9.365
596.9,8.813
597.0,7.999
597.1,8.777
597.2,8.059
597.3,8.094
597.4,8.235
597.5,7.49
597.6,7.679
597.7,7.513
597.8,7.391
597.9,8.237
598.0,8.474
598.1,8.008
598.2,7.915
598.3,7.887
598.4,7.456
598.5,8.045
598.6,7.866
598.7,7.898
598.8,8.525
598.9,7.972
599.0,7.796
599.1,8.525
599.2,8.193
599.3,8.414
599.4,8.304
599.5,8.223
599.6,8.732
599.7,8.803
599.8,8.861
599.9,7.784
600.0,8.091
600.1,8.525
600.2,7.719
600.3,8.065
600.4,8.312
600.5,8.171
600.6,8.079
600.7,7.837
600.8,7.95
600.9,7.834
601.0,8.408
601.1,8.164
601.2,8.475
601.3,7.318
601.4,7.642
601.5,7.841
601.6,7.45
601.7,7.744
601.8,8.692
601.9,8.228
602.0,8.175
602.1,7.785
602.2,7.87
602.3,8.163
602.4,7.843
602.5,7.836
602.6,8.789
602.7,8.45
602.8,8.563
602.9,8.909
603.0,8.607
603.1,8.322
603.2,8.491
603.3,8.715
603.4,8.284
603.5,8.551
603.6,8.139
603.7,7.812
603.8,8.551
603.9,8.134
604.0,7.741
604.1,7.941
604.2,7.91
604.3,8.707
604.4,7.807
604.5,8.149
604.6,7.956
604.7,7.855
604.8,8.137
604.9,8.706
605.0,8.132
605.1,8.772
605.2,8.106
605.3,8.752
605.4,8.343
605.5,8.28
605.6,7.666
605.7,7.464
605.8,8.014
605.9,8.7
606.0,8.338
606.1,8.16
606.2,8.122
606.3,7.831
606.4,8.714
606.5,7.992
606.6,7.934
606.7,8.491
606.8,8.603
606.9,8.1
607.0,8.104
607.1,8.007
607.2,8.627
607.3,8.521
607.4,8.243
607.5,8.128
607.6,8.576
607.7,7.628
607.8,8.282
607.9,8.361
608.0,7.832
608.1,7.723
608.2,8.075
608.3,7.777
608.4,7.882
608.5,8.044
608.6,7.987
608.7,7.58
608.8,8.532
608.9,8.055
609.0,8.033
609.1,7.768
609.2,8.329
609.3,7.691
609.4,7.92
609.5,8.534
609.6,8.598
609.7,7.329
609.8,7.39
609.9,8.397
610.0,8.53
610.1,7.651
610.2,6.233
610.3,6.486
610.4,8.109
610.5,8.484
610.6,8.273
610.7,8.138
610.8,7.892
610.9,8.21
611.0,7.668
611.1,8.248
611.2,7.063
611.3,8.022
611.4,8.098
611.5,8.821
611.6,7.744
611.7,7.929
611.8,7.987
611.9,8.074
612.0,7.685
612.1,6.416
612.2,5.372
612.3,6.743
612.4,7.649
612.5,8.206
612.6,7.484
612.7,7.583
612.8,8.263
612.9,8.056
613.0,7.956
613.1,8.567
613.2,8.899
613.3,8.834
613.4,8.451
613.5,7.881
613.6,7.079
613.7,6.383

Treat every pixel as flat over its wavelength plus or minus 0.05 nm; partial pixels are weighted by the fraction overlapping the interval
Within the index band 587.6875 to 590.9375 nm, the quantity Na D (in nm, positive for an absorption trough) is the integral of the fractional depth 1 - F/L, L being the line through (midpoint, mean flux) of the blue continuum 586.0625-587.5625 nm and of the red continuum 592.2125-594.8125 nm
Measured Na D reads 0.54 nm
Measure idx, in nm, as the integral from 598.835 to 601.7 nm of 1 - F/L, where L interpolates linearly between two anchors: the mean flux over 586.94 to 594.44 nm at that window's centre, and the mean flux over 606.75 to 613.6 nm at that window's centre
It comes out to -0.122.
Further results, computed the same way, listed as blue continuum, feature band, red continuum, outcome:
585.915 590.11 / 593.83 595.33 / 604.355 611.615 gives -0.115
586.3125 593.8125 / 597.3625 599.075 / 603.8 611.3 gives -0.016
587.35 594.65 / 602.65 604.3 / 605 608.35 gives -0.053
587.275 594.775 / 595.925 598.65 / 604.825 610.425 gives -0.137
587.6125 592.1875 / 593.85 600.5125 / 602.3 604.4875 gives -0.347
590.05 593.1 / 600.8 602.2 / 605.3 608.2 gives 0.037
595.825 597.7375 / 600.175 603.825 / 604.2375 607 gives 0.050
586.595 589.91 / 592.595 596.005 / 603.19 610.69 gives -0.408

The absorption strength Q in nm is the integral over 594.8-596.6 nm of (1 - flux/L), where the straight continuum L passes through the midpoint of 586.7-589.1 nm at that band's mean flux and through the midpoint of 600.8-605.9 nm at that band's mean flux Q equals -0.118 nm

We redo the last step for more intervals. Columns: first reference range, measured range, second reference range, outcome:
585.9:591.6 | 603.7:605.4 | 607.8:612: -0.084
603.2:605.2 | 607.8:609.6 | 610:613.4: -0.014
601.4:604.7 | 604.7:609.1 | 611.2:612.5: -0.144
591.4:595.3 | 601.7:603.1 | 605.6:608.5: -0.026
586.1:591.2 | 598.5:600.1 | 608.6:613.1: -0.142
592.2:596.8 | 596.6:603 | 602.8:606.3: 0.080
